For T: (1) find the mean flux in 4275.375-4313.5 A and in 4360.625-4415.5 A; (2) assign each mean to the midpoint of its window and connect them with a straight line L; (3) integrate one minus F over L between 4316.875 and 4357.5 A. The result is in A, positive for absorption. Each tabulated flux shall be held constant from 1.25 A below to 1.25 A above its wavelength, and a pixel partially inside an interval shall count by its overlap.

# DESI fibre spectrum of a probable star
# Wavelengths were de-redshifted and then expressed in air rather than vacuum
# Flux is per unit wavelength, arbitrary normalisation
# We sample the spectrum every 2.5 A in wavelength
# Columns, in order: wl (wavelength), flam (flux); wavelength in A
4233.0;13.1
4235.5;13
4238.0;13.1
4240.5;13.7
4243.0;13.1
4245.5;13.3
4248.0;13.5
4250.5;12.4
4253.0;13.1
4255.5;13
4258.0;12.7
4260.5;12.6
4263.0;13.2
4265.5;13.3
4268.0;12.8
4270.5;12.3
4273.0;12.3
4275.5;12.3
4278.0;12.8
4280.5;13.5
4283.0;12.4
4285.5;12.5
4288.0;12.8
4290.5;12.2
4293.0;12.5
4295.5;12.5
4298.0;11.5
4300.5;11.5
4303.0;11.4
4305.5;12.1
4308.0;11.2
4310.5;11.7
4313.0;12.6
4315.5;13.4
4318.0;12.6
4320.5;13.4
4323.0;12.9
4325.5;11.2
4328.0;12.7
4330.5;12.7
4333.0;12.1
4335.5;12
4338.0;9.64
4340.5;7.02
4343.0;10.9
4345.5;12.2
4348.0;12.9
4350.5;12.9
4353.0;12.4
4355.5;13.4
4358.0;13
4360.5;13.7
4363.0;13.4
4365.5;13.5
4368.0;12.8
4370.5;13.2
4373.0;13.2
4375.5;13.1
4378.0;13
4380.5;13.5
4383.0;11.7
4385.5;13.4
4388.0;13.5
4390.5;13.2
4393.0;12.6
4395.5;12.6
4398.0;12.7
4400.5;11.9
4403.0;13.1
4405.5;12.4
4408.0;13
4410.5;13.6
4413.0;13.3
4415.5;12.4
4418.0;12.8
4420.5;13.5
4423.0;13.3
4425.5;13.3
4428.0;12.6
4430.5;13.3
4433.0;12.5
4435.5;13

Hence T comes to 1.97 A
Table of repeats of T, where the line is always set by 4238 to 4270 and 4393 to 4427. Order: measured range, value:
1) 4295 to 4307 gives 1.2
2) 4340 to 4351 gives 1.4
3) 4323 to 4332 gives 0.5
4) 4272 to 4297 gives 0.9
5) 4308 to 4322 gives 0.4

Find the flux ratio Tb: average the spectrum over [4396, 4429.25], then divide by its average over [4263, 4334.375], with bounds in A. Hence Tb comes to 1.04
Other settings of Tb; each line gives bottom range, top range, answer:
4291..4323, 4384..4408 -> 1.05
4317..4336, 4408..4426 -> 1.06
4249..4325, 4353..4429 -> 1.04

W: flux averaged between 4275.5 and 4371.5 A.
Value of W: 12.3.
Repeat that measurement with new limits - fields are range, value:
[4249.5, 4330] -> 12.5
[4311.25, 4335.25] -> 12.6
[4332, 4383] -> 12.4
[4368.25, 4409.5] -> 12.9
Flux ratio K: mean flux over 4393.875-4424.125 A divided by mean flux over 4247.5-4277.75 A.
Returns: 1.0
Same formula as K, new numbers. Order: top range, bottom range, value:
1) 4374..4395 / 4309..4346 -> 1.10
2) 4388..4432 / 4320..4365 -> 1.07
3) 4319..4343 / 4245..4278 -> 0.90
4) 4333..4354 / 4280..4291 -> 0.89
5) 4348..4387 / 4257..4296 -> 1.03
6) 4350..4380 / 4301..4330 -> 1.07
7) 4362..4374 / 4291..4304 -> 1.11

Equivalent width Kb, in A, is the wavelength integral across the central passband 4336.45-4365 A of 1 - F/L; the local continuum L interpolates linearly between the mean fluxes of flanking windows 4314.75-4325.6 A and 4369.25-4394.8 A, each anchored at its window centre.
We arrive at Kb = 2.1 A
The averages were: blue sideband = 12.8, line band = 12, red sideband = 13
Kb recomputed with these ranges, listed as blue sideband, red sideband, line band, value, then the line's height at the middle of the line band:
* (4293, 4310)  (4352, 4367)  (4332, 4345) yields 2.3 A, 12.7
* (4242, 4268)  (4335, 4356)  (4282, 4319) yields 0.0 A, 12.2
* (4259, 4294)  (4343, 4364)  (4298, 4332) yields 1.4 A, 12.8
